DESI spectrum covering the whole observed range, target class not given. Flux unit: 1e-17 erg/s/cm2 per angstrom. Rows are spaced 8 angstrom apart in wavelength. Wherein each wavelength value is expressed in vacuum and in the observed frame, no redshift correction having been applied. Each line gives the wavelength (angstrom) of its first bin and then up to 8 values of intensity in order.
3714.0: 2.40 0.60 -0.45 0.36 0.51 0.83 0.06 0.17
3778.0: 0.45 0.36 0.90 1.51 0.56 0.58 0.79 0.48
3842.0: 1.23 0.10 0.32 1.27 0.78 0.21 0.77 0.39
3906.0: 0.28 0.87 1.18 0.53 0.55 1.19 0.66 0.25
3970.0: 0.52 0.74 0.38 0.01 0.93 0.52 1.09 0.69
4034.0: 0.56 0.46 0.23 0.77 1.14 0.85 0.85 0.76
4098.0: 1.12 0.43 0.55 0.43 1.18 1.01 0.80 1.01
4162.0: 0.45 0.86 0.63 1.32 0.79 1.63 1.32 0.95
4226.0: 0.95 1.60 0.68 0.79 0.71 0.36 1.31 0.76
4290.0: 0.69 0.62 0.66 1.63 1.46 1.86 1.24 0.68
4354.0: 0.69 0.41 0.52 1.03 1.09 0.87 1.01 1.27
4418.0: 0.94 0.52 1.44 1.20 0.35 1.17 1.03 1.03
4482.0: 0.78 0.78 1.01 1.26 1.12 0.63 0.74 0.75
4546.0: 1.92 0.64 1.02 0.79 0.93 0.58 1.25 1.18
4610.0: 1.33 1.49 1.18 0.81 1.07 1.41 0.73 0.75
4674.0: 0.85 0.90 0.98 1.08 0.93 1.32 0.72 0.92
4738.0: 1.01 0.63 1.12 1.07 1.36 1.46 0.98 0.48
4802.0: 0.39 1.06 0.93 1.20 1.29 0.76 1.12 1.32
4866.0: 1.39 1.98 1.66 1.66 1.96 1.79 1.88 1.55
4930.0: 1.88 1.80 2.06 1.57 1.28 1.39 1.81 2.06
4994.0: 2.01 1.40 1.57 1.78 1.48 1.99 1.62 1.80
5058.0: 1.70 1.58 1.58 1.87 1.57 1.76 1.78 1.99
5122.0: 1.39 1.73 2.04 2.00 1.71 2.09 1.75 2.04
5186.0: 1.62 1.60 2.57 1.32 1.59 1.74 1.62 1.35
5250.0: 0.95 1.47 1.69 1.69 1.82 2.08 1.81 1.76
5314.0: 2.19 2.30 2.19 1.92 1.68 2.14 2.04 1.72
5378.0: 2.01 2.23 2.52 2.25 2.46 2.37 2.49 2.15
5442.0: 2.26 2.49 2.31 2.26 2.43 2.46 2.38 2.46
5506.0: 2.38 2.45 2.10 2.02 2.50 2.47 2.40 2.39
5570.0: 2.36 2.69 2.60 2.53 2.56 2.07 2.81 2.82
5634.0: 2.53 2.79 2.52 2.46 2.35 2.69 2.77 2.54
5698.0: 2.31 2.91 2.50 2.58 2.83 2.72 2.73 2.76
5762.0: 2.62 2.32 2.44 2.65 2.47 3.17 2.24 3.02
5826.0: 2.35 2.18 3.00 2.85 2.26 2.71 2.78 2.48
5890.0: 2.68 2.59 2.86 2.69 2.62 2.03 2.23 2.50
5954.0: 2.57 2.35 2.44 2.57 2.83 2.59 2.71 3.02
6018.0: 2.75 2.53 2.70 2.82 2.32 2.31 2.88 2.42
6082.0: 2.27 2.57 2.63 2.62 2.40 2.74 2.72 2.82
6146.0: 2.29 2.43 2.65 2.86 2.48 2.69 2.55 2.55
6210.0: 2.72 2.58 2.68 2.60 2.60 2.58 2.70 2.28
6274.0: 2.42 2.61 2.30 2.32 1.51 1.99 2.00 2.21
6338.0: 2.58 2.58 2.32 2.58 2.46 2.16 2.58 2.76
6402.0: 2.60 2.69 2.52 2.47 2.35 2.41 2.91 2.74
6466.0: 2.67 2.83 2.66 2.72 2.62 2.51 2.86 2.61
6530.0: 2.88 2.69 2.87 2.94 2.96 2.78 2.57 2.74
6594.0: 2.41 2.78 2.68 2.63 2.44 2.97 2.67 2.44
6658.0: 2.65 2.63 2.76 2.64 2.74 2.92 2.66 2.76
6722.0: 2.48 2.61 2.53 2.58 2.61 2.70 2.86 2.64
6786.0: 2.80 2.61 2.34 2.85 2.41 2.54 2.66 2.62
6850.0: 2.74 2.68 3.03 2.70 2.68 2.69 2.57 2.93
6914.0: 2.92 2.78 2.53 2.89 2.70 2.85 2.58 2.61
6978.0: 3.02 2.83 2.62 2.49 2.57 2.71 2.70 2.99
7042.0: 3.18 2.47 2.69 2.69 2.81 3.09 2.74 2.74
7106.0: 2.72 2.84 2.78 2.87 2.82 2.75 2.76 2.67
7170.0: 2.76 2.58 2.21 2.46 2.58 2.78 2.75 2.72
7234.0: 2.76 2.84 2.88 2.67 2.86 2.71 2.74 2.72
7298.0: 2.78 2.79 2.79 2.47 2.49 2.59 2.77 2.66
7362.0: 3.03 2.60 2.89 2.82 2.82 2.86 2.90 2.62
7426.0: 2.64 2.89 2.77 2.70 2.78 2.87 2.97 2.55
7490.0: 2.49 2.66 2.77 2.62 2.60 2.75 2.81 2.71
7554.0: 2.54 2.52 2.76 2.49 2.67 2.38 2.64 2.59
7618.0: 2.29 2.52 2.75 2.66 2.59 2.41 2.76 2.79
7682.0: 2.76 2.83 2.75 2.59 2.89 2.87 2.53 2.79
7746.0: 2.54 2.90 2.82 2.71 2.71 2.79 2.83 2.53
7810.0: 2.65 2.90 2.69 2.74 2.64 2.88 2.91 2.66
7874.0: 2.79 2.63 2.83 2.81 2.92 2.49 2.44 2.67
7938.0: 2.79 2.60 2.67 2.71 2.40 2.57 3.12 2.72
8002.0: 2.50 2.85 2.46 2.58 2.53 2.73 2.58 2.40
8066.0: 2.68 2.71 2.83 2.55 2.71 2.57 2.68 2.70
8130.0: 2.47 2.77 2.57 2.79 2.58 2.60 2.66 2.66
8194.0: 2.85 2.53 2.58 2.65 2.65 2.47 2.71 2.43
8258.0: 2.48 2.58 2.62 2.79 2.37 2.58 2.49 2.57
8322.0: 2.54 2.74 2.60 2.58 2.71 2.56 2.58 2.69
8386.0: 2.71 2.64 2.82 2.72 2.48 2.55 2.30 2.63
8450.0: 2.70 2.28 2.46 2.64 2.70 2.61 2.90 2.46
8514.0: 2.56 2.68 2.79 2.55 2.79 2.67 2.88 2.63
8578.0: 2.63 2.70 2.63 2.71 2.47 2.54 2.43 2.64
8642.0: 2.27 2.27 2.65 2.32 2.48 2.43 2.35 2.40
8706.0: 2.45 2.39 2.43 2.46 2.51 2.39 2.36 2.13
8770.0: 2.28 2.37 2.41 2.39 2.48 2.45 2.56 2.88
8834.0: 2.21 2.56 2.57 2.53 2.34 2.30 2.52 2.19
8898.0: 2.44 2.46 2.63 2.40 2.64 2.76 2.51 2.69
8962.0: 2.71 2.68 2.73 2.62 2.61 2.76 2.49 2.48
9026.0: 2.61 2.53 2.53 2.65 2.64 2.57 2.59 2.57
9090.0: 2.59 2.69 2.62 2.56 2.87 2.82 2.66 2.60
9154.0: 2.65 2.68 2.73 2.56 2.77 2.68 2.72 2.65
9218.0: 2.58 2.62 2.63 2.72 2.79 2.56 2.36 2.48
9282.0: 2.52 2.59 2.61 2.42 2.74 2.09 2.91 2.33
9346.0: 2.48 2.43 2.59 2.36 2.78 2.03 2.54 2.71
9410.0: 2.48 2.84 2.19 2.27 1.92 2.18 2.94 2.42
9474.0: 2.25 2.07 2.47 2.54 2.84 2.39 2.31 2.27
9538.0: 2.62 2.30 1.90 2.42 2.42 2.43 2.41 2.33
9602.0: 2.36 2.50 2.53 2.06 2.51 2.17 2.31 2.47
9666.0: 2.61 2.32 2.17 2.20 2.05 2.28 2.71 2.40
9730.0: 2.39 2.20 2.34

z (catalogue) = 0.22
